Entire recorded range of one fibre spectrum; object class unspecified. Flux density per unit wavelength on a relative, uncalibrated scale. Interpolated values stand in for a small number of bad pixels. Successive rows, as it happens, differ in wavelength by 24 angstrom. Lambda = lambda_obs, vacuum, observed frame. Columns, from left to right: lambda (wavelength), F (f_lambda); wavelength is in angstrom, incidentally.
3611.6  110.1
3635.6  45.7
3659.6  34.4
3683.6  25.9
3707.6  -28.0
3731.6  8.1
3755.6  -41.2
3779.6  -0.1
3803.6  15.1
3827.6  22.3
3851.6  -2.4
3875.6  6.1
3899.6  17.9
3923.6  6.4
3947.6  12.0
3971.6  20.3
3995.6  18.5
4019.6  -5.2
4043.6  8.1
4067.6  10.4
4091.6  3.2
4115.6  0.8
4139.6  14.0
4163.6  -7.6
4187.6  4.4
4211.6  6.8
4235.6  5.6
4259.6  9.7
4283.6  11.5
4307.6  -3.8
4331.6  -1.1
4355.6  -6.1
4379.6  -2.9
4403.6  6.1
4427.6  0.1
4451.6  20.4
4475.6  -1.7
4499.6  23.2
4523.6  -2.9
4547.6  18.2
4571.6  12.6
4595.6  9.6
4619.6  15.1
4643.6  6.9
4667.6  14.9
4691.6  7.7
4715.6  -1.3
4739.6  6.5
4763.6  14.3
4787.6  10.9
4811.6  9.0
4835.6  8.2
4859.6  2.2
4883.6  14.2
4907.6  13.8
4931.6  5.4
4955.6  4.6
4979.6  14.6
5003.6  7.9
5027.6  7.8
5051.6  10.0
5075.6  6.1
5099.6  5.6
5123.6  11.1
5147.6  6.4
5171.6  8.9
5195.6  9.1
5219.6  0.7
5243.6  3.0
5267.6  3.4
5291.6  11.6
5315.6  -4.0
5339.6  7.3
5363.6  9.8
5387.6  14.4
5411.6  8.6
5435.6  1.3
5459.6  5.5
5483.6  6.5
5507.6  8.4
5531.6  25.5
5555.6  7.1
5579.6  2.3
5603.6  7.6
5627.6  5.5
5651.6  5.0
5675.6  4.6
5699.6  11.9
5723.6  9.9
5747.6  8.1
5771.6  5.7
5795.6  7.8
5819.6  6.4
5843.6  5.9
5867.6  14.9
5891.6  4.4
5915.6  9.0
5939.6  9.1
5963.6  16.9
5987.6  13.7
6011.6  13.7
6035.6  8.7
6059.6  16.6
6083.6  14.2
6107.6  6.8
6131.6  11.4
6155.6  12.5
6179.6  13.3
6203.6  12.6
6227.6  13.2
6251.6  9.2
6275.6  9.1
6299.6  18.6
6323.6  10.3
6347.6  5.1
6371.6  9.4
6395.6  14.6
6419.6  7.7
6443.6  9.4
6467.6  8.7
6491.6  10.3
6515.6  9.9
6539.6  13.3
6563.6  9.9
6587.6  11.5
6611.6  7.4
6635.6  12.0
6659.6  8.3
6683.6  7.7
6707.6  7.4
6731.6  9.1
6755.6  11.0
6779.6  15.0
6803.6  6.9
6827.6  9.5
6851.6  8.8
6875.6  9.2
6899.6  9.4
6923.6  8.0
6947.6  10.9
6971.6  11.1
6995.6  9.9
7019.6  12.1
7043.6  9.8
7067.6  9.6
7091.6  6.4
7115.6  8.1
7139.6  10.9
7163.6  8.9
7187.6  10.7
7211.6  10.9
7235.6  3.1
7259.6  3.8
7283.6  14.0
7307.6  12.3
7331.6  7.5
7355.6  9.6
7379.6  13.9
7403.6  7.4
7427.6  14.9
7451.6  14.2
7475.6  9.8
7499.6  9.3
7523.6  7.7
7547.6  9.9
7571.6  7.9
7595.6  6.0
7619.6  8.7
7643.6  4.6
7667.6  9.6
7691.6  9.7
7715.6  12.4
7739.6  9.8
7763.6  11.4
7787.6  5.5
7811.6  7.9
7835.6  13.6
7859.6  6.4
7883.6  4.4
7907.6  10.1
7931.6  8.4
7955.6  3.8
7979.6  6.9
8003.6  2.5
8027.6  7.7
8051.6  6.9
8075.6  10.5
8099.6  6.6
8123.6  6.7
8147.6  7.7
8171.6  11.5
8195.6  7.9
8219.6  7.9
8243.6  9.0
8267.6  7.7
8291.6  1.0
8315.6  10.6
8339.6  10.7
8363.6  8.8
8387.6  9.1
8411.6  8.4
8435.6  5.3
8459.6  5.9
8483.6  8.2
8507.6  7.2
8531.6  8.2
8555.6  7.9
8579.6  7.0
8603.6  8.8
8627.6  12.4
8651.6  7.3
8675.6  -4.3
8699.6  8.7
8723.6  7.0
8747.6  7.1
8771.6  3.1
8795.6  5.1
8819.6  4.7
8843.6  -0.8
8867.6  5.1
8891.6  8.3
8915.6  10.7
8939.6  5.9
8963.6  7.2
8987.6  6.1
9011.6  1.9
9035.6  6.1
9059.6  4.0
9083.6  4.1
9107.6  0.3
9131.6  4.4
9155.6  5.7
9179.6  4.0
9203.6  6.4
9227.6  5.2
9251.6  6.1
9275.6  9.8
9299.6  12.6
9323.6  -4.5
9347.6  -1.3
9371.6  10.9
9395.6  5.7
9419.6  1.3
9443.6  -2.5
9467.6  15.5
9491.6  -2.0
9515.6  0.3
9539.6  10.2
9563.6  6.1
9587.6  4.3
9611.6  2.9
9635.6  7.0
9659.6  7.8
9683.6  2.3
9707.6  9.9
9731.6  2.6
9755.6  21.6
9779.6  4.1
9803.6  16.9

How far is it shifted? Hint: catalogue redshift 0.49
